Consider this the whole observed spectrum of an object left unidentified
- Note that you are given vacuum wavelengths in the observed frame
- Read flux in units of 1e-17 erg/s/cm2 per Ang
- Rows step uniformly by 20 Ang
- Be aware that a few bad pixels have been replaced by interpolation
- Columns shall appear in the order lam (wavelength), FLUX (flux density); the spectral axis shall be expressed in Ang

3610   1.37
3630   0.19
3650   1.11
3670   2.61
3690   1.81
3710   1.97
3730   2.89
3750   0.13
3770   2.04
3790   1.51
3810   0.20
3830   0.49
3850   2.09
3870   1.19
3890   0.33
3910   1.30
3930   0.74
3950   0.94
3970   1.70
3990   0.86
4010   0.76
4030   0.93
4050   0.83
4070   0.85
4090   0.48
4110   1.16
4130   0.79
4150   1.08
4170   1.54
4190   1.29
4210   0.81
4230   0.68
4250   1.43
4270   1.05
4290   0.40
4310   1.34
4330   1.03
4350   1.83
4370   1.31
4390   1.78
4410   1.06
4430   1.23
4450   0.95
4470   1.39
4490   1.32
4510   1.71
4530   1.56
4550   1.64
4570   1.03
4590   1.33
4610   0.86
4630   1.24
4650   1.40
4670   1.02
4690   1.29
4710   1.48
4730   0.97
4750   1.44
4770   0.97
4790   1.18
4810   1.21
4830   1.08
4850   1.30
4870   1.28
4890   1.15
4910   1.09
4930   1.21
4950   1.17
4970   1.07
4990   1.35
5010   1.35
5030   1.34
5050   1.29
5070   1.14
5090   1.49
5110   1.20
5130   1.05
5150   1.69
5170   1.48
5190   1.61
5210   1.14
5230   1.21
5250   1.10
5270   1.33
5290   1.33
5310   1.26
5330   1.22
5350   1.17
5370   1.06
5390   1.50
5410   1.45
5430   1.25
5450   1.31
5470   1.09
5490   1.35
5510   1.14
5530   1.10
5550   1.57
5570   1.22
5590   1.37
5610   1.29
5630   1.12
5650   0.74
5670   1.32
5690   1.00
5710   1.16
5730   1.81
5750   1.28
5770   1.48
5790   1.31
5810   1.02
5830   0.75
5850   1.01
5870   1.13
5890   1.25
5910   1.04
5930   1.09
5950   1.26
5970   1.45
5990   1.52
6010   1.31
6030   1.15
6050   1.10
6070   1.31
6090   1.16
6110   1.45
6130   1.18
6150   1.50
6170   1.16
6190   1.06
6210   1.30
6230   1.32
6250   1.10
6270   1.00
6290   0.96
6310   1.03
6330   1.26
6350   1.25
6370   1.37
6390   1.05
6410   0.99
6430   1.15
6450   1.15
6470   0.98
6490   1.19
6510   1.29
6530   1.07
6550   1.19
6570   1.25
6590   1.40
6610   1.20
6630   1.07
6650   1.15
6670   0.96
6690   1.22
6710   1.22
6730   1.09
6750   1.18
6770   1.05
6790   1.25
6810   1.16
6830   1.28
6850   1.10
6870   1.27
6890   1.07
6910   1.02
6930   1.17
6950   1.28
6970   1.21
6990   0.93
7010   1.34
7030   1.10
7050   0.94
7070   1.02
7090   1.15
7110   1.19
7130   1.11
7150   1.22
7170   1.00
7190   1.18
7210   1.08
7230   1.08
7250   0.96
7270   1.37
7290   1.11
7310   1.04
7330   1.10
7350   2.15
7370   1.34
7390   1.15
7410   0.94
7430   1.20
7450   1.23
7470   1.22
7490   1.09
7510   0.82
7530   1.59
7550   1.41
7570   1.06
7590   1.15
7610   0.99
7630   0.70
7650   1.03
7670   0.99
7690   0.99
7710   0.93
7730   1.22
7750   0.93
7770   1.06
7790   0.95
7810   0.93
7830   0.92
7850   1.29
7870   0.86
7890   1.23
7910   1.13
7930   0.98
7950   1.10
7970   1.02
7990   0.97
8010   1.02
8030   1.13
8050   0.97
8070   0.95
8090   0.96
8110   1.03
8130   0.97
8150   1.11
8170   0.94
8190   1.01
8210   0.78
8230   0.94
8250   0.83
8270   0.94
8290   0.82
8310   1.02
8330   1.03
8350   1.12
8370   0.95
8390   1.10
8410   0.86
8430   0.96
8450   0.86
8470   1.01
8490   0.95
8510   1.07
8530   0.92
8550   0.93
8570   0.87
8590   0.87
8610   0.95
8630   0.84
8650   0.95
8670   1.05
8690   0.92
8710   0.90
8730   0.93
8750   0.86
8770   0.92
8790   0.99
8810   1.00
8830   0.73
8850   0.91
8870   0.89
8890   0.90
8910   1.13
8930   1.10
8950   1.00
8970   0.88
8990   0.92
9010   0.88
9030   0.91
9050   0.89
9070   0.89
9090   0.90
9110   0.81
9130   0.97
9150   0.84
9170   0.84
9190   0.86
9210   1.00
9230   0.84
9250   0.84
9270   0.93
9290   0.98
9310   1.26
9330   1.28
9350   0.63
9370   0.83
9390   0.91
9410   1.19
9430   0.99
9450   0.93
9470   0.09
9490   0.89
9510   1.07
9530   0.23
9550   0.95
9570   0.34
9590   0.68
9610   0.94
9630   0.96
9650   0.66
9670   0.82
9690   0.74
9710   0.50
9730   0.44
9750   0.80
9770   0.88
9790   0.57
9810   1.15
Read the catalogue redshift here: 0.12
